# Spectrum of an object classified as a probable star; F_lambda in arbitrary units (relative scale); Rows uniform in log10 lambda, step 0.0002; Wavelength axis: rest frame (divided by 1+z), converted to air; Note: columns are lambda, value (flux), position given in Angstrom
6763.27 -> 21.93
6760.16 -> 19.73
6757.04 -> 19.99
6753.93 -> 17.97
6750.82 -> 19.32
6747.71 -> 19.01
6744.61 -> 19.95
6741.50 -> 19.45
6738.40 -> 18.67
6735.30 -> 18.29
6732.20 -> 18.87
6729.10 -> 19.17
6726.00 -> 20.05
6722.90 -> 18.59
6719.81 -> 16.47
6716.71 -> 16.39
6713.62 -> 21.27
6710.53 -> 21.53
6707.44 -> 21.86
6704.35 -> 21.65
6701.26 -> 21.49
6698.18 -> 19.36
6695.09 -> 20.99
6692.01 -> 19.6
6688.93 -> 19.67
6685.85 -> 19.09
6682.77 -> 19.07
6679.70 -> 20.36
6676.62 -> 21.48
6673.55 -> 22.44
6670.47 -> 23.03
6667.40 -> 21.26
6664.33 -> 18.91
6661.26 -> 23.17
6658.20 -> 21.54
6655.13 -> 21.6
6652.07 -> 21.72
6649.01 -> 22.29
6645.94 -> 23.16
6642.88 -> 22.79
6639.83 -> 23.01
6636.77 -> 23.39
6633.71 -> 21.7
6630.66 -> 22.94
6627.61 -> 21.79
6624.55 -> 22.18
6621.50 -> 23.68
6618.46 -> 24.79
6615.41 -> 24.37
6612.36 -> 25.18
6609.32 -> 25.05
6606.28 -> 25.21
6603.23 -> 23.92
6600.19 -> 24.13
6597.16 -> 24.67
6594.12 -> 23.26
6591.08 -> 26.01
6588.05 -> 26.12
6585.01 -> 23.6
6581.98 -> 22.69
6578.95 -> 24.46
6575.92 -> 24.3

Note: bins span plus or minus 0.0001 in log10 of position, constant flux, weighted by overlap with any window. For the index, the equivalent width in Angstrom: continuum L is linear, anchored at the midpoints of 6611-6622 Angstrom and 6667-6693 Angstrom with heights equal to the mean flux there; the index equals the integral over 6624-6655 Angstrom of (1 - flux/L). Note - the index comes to 0.9 Angstrom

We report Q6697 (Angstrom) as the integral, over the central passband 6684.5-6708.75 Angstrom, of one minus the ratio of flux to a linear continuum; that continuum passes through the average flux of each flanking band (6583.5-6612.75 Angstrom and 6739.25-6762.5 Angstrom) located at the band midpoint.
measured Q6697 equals 0.9 Angstrom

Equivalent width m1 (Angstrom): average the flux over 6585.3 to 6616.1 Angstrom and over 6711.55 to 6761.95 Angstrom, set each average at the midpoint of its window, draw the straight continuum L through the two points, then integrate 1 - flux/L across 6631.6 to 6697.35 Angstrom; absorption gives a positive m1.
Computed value 1.88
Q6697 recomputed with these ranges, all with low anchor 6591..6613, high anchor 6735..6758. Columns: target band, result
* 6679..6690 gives 1.01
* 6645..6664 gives 0.49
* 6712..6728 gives 1.21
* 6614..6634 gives 0.51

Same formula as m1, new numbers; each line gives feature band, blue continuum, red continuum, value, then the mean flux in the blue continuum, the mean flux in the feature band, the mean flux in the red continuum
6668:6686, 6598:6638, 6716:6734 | -0.3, 23.7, 21.1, 18.3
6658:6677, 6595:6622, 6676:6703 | -0.4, 24.6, 21.7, 20.1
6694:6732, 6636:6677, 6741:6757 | 0.9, 22.1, 19.8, 19.2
